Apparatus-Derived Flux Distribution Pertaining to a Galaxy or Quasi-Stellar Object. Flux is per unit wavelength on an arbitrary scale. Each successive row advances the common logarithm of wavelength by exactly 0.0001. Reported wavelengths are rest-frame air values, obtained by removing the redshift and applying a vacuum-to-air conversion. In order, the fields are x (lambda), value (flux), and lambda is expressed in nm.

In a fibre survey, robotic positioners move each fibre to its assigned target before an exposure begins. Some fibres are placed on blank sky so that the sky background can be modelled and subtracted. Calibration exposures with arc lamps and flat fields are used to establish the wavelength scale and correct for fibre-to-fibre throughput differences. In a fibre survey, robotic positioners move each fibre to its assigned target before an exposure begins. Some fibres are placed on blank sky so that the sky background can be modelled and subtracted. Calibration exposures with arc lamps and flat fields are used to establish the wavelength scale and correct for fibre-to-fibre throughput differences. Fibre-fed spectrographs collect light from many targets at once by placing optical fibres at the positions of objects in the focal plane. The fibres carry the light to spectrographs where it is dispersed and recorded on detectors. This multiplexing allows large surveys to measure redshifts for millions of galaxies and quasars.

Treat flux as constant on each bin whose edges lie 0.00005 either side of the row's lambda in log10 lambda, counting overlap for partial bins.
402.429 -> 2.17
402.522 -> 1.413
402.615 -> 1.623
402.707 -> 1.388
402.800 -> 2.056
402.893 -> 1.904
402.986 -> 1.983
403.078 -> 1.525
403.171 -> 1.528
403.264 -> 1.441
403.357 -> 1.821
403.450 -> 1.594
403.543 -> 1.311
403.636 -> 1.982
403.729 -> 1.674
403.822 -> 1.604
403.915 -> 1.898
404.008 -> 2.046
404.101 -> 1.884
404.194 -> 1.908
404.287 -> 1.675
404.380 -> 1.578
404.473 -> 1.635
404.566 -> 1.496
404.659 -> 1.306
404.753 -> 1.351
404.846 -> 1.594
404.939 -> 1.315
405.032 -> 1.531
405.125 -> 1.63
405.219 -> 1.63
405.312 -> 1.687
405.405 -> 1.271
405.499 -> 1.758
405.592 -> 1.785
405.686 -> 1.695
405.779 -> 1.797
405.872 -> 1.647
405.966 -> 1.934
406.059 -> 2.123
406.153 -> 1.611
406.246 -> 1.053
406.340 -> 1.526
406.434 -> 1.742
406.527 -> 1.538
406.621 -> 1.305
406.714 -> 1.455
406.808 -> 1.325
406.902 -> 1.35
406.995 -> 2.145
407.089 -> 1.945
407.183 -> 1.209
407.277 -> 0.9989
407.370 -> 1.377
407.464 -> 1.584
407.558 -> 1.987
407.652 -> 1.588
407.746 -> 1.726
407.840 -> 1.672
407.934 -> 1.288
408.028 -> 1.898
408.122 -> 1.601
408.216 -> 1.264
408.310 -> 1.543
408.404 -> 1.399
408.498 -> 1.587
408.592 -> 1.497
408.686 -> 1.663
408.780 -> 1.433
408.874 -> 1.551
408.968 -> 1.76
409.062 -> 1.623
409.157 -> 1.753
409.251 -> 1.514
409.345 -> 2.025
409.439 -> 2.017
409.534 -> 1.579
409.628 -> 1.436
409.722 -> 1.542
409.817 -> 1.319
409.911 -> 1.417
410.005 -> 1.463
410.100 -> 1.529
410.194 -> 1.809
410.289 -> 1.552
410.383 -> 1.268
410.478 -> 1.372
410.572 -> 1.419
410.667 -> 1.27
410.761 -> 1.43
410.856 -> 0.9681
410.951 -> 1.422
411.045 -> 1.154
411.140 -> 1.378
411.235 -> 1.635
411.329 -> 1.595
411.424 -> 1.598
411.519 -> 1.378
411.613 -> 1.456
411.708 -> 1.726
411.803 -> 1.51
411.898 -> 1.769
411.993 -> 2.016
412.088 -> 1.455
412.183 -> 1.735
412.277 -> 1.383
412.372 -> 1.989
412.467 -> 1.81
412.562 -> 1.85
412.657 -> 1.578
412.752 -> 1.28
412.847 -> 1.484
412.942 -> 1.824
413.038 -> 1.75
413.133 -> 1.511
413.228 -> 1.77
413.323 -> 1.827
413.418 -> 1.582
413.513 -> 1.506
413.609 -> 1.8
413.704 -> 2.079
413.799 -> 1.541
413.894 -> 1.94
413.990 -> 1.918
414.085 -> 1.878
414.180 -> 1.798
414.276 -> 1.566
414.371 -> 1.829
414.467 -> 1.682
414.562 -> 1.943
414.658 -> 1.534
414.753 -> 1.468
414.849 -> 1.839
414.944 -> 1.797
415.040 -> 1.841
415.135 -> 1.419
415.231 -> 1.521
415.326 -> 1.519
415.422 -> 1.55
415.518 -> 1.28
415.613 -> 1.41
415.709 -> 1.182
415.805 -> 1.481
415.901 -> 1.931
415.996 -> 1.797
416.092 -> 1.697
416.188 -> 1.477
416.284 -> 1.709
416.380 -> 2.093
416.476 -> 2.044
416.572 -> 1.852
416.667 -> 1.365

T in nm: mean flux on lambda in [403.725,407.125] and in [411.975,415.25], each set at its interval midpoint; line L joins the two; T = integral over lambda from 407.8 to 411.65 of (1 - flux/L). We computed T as 0.36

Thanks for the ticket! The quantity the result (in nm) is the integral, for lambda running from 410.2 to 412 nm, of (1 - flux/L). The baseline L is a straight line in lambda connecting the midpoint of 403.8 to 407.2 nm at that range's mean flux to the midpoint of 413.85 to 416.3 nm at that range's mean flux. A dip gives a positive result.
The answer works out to 0.19 nm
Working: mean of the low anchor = 1.62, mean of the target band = 1.46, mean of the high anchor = 1.65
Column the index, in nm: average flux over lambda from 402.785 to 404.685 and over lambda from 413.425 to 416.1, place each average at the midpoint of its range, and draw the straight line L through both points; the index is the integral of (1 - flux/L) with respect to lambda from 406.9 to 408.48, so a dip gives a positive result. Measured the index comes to 0.11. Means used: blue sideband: 1.71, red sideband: 1.67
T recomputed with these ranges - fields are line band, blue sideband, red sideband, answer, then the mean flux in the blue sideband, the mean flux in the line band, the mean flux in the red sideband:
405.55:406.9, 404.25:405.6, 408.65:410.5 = -0.04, 1.54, 1.6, 1.58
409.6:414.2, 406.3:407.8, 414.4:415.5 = 0.06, 1.55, 1.59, 1.64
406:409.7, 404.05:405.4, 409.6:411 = -0.24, 1.58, 1.58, 1.41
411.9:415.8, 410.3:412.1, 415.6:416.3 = -0.34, 1.47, 1.67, 1.59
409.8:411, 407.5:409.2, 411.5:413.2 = 0.16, 1.6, 1.41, 1.65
